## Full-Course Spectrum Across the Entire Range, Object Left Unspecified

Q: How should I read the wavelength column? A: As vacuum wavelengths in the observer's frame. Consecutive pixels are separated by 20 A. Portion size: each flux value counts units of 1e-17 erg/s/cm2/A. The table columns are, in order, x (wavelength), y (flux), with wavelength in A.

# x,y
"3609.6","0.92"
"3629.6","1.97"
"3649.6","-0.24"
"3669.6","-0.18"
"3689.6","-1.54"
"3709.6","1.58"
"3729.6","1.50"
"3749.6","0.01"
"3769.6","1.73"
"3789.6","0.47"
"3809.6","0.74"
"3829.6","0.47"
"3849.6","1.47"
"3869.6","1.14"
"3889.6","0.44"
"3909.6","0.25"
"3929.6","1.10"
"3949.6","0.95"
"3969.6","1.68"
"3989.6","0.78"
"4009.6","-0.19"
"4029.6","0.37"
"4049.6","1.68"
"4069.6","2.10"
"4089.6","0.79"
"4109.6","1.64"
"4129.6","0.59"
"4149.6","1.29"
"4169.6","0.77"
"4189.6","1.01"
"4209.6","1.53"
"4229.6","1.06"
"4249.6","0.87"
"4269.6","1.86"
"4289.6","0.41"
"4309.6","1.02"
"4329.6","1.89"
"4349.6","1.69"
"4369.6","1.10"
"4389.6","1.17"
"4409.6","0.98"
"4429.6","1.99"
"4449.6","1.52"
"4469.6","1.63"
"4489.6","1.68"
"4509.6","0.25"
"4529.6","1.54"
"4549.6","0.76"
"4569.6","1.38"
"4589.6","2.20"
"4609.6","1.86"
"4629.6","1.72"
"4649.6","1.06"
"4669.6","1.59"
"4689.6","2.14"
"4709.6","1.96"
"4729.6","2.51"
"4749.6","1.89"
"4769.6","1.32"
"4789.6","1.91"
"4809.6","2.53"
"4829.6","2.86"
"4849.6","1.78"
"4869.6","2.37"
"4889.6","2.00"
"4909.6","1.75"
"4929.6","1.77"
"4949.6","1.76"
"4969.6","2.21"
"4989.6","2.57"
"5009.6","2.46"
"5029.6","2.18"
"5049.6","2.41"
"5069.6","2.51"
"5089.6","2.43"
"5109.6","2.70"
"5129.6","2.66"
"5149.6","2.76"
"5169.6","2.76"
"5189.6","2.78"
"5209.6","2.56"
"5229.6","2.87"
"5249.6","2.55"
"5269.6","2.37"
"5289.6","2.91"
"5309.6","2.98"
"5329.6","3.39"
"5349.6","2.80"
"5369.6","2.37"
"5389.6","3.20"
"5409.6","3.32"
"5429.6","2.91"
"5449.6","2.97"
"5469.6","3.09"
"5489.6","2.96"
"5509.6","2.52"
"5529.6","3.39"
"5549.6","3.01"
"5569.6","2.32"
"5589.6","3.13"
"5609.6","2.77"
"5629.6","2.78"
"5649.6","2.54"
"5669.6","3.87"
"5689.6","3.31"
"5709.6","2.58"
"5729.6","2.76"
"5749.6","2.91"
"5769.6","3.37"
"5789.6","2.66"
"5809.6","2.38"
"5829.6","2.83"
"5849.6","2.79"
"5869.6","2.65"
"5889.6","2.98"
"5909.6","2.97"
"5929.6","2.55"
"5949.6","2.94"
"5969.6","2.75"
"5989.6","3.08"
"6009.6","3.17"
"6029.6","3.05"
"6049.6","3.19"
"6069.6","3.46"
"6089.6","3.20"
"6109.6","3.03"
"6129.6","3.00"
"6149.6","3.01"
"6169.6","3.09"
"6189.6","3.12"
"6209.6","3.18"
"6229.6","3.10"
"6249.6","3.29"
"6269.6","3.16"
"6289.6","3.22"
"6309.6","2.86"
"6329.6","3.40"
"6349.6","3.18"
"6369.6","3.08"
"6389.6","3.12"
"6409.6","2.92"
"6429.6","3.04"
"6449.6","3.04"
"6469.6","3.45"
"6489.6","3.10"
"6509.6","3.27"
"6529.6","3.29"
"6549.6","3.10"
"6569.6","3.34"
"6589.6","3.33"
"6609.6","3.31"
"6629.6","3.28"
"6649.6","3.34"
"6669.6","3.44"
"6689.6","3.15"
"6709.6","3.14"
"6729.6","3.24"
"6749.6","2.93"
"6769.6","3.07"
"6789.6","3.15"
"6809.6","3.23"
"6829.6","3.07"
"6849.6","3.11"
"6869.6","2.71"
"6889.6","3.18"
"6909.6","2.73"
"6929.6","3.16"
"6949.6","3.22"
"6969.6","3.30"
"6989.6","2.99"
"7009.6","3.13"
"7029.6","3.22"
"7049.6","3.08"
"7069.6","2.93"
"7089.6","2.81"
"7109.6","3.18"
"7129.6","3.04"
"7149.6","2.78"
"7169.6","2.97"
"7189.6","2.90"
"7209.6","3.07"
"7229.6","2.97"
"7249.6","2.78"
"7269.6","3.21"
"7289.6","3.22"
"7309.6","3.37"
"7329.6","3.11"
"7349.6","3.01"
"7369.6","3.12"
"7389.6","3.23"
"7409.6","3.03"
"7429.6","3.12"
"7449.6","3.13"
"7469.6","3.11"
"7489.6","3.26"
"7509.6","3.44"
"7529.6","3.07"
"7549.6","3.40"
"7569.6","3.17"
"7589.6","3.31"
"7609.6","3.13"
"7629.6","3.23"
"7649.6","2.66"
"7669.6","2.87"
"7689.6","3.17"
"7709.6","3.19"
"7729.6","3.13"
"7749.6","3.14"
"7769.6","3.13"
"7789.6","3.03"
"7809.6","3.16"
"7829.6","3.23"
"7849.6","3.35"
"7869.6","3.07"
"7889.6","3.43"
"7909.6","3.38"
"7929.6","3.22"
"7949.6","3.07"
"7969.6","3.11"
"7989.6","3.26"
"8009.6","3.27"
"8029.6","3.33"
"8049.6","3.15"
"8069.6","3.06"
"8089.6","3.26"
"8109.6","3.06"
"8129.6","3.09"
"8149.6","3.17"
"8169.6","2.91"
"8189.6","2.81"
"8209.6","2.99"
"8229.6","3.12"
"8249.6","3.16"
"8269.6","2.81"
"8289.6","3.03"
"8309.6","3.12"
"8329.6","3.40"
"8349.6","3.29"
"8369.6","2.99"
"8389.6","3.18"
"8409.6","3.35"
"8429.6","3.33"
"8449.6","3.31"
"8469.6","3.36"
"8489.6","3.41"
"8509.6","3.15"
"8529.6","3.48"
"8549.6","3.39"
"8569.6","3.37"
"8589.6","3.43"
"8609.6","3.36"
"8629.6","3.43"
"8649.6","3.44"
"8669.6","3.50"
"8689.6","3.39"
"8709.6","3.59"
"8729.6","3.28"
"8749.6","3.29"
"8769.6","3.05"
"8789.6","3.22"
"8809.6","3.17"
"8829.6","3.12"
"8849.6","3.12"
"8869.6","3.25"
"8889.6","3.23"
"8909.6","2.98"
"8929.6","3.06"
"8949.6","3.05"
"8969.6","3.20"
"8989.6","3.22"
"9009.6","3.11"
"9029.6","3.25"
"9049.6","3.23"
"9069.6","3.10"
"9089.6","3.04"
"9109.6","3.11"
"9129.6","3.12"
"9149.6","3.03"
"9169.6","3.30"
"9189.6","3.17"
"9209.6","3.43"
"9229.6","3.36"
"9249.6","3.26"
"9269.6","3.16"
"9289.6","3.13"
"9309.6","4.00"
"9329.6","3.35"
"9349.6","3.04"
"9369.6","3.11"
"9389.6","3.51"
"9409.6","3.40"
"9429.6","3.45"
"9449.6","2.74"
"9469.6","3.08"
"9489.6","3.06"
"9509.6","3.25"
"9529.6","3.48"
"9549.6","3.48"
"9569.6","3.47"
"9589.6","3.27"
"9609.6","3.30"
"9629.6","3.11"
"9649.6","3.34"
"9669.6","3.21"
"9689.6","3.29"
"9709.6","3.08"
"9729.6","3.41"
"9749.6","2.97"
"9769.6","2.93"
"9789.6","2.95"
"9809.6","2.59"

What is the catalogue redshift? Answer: 0.147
